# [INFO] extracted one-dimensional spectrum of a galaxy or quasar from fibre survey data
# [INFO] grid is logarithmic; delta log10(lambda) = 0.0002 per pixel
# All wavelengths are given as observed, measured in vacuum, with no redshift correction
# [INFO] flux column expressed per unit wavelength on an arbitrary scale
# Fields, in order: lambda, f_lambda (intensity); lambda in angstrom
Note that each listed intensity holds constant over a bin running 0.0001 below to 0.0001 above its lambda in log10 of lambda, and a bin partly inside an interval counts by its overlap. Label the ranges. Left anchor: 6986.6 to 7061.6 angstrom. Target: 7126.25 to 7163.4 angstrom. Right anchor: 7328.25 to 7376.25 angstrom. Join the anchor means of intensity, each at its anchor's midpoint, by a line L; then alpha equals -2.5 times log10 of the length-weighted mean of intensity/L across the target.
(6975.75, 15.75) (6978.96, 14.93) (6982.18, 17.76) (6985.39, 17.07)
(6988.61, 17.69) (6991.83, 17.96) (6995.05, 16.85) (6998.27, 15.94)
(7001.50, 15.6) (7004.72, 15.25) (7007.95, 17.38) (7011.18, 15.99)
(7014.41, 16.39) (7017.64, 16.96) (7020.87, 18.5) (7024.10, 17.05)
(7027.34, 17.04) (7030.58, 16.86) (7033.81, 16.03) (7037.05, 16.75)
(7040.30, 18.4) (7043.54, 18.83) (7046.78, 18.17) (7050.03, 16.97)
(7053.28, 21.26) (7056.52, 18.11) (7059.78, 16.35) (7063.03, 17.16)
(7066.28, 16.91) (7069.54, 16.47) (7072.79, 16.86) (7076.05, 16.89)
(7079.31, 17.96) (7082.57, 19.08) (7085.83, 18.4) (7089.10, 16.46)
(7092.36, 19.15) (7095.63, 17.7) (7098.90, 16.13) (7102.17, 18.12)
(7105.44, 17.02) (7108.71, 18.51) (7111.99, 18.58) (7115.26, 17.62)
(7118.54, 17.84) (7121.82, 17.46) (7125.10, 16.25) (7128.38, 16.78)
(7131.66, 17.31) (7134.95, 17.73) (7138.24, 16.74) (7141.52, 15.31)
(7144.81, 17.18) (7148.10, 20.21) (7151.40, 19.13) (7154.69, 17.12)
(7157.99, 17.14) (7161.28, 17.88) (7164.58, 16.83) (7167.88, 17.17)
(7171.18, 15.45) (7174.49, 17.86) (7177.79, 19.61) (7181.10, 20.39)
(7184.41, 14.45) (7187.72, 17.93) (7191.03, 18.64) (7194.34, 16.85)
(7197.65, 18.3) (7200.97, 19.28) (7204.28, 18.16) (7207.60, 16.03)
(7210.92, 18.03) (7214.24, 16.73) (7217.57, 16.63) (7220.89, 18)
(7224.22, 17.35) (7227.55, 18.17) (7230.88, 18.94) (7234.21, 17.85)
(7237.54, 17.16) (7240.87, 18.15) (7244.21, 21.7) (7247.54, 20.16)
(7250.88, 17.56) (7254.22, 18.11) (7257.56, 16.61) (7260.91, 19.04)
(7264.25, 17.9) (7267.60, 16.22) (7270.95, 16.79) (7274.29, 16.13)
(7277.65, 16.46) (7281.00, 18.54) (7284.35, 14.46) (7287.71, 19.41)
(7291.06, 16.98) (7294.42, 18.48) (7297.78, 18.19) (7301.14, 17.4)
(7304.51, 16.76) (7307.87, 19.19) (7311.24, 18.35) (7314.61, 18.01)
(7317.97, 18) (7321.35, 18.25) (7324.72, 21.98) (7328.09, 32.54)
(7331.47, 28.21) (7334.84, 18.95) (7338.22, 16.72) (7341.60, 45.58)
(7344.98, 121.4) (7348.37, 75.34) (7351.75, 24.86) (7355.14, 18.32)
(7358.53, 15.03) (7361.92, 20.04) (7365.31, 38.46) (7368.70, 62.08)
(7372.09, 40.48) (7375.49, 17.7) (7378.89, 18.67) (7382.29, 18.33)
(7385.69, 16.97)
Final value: 0.399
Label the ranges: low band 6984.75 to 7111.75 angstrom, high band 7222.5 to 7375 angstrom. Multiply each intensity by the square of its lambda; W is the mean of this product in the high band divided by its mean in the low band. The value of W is 1.54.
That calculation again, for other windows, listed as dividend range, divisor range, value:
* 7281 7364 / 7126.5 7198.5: 1.62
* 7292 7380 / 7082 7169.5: 1.81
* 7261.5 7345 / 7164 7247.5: 1.27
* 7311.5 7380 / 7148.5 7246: 1.95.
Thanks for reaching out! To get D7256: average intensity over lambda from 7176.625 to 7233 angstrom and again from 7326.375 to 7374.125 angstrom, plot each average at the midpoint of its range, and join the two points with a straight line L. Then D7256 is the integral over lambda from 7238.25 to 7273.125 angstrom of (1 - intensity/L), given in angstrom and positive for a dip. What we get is 9.9 angstrom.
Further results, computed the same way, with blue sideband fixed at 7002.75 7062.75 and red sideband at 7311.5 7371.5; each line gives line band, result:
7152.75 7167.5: 4.3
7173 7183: 2.5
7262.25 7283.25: 9.4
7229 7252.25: 8.2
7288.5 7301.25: 5.6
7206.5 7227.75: 8.0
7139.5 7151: 2.9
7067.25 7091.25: 3.0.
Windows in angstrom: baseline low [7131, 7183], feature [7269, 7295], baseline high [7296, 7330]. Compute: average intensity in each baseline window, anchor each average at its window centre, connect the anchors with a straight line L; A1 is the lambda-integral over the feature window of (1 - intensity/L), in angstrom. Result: 3.2 angstrom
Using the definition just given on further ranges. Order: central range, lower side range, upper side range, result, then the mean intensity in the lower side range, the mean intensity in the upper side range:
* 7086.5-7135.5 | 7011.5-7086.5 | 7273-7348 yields 5.0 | 17.5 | 26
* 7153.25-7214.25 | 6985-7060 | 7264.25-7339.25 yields 2.1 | 17.2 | 18.9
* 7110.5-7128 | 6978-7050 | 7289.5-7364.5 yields 2.8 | 17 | 28.3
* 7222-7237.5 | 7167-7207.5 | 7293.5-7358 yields 2.5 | 17.8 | 29.7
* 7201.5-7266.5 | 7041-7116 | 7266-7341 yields 2.8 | 17.8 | 19.3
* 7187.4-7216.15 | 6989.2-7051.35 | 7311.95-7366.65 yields 9.2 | 17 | 32.9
